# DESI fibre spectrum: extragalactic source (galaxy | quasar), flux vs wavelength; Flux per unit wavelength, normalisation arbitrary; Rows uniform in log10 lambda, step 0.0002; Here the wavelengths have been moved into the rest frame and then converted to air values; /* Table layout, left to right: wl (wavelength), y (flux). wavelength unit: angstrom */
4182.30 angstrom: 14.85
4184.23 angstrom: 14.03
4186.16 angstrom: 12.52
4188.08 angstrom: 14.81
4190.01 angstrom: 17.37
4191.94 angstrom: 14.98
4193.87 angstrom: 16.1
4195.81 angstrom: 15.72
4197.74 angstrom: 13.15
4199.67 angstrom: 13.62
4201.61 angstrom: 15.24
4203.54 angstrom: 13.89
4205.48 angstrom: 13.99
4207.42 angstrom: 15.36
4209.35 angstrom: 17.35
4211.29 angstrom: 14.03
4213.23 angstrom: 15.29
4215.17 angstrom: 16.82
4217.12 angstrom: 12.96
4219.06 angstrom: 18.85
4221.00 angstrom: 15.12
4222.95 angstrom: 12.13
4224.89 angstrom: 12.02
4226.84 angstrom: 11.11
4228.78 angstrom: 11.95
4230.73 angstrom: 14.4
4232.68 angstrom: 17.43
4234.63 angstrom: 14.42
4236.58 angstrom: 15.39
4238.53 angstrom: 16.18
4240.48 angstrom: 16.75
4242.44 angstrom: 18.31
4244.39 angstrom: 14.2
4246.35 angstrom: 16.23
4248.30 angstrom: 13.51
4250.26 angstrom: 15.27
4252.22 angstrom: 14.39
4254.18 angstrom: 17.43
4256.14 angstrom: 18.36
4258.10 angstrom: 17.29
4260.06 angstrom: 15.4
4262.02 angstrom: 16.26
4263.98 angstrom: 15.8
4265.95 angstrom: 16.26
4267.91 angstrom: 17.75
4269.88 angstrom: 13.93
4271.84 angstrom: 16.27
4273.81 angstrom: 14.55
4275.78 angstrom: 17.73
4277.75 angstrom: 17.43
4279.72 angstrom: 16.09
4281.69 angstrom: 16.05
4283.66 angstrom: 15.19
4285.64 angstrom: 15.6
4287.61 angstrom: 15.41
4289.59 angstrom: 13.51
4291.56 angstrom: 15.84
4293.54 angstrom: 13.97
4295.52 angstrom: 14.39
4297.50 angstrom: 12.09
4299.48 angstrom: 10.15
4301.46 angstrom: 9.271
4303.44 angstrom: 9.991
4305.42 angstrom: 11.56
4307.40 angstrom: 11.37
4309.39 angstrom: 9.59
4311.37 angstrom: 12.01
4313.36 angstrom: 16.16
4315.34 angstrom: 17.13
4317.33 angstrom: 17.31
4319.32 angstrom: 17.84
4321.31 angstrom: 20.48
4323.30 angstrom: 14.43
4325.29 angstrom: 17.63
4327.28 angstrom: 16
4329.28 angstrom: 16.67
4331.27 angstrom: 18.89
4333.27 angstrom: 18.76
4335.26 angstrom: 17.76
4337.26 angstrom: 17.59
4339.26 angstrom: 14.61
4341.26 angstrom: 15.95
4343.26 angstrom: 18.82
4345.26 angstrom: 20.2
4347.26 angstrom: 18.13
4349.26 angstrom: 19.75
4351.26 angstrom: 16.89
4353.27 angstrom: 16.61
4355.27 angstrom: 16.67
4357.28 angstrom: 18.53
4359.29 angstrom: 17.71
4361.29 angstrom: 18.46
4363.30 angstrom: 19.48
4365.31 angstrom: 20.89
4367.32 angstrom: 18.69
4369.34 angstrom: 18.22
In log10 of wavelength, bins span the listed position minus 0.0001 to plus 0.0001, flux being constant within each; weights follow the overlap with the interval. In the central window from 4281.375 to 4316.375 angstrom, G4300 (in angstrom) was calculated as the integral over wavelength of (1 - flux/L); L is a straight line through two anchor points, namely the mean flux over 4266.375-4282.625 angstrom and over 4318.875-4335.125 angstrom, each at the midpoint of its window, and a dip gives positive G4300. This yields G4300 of 7.5 angstrom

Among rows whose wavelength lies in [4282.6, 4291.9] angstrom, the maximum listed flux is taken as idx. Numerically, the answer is 15.84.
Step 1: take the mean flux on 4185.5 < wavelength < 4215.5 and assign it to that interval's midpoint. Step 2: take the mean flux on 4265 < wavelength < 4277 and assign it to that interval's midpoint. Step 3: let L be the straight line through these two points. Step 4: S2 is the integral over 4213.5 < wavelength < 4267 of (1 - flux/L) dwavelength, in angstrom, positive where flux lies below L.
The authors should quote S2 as 1.0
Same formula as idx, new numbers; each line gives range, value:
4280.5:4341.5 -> 20.48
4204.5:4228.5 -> 18.85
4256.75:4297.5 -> 17.75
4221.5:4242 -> 17.43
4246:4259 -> 18.36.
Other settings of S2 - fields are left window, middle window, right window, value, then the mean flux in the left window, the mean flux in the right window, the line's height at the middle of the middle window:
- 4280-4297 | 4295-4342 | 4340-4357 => 4.49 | 15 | 17.9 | 16.4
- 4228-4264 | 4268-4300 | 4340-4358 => 2.89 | 15.8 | 17.9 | 16.5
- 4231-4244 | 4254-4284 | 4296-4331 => -1.91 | 16.2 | 14.2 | 15.4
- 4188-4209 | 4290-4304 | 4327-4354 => 3.72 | 15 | 17.7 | 16.9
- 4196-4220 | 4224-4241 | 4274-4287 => 1.21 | 15.1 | 16.2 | 15.5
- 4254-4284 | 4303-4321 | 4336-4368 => 3.36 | 16.4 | 18.1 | 17.2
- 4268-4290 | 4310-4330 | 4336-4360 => 0.52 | 15.8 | 17.6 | 16.9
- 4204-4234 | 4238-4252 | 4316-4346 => -0.41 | 14.6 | 17.5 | 15.3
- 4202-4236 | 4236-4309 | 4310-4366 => 3.95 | 14.6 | 17.5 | 15.9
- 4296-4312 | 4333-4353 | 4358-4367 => -1.78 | 10.8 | 19.1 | 16.3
